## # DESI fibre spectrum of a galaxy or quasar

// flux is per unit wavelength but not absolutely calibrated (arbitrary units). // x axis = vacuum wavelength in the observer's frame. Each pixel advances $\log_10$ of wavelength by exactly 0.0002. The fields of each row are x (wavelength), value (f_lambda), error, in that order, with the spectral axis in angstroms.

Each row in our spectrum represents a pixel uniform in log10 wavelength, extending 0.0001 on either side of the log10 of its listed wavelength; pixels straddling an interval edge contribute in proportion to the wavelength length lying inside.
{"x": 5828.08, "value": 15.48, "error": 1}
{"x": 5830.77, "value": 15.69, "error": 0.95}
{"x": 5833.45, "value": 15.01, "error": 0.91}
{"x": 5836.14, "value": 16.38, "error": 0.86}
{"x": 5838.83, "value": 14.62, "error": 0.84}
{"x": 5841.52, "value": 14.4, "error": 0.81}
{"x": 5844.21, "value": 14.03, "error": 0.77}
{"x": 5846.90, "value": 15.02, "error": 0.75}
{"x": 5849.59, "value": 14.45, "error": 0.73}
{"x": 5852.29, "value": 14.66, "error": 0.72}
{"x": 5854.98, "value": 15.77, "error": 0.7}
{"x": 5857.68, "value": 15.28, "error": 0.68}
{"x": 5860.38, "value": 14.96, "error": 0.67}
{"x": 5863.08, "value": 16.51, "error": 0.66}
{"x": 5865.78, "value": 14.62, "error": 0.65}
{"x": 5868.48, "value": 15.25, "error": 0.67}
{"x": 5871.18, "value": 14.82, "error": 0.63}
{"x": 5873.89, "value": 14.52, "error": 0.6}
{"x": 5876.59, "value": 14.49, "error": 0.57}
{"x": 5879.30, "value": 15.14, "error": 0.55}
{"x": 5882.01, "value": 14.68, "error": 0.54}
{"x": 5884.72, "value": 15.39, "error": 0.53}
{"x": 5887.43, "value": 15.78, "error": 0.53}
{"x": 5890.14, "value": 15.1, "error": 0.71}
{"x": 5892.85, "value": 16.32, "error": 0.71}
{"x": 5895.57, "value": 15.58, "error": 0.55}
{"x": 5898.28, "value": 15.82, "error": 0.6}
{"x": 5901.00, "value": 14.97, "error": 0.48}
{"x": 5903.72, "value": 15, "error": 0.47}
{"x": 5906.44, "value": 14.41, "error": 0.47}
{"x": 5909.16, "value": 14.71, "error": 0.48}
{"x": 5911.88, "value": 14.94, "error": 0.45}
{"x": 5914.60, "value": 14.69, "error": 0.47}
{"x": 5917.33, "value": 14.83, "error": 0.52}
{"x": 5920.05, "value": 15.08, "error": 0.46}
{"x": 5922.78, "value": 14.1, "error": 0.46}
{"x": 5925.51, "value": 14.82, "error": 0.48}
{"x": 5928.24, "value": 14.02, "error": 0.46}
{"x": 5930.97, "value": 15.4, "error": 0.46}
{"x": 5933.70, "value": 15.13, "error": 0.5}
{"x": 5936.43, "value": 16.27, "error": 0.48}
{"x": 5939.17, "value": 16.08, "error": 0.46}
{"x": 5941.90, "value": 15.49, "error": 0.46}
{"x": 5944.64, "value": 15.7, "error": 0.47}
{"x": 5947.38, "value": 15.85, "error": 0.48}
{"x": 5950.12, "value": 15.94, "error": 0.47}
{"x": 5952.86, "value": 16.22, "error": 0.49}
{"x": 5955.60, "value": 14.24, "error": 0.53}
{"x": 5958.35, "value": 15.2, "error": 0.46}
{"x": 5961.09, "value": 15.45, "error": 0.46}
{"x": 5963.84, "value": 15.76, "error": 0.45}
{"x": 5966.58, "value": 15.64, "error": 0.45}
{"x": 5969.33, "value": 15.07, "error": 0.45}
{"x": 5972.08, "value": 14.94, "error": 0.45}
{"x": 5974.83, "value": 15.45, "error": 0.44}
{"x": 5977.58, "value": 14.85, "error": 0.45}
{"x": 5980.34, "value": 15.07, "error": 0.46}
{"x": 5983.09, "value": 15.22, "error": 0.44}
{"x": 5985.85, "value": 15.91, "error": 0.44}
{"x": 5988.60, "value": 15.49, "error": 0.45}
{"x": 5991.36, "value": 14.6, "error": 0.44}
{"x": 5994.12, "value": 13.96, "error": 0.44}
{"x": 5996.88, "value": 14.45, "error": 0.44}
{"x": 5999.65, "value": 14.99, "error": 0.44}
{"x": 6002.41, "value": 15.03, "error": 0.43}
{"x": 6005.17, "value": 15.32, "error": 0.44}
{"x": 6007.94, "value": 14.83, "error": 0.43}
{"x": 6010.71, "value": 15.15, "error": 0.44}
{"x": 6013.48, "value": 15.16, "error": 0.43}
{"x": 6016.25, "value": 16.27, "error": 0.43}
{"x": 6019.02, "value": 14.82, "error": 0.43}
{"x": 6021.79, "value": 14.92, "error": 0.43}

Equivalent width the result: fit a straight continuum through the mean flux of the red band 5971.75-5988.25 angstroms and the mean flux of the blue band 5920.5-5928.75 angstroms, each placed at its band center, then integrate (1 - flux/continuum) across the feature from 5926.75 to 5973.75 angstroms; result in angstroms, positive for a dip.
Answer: -2.0 angstroms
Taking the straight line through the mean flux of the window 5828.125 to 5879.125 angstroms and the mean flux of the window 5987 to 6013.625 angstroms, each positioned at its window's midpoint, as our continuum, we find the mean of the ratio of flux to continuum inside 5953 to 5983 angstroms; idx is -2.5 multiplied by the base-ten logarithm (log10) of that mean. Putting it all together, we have -0.02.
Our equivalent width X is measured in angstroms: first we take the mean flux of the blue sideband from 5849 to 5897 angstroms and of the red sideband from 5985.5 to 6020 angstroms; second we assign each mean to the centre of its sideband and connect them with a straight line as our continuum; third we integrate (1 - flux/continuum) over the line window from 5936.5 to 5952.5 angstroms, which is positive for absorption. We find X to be -0.8 angstroms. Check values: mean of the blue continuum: 15.2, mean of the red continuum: 15.1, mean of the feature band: 15.9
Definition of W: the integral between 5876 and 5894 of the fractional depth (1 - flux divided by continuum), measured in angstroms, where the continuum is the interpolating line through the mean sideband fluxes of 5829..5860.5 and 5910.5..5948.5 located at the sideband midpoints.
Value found -0.2 angstroms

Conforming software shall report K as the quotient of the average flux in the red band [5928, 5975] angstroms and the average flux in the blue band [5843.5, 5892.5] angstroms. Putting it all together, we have 1.03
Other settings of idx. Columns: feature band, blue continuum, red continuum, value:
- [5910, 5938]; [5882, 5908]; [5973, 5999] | 0.02 mag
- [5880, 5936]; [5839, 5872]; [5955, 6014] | 0.00 mag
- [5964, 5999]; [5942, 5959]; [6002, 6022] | 0.02 mag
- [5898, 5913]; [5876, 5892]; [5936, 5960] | 0.03 mag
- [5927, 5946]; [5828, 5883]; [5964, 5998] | -0.03 mag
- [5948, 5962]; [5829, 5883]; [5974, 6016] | -0.03 mag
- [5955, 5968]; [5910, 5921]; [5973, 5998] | -0.03 mag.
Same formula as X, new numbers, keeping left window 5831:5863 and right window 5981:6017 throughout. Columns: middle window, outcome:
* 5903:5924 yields 0.5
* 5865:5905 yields -0.3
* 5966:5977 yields -0.1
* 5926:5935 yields 0.1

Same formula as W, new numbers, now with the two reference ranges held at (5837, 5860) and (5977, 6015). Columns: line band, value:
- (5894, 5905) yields -0.4 angstroms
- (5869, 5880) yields 0.1 angstroms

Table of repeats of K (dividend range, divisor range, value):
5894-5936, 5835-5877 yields 1.00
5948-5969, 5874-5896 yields 1.02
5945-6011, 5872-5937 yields 1.01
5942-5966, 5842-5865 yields 1.03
